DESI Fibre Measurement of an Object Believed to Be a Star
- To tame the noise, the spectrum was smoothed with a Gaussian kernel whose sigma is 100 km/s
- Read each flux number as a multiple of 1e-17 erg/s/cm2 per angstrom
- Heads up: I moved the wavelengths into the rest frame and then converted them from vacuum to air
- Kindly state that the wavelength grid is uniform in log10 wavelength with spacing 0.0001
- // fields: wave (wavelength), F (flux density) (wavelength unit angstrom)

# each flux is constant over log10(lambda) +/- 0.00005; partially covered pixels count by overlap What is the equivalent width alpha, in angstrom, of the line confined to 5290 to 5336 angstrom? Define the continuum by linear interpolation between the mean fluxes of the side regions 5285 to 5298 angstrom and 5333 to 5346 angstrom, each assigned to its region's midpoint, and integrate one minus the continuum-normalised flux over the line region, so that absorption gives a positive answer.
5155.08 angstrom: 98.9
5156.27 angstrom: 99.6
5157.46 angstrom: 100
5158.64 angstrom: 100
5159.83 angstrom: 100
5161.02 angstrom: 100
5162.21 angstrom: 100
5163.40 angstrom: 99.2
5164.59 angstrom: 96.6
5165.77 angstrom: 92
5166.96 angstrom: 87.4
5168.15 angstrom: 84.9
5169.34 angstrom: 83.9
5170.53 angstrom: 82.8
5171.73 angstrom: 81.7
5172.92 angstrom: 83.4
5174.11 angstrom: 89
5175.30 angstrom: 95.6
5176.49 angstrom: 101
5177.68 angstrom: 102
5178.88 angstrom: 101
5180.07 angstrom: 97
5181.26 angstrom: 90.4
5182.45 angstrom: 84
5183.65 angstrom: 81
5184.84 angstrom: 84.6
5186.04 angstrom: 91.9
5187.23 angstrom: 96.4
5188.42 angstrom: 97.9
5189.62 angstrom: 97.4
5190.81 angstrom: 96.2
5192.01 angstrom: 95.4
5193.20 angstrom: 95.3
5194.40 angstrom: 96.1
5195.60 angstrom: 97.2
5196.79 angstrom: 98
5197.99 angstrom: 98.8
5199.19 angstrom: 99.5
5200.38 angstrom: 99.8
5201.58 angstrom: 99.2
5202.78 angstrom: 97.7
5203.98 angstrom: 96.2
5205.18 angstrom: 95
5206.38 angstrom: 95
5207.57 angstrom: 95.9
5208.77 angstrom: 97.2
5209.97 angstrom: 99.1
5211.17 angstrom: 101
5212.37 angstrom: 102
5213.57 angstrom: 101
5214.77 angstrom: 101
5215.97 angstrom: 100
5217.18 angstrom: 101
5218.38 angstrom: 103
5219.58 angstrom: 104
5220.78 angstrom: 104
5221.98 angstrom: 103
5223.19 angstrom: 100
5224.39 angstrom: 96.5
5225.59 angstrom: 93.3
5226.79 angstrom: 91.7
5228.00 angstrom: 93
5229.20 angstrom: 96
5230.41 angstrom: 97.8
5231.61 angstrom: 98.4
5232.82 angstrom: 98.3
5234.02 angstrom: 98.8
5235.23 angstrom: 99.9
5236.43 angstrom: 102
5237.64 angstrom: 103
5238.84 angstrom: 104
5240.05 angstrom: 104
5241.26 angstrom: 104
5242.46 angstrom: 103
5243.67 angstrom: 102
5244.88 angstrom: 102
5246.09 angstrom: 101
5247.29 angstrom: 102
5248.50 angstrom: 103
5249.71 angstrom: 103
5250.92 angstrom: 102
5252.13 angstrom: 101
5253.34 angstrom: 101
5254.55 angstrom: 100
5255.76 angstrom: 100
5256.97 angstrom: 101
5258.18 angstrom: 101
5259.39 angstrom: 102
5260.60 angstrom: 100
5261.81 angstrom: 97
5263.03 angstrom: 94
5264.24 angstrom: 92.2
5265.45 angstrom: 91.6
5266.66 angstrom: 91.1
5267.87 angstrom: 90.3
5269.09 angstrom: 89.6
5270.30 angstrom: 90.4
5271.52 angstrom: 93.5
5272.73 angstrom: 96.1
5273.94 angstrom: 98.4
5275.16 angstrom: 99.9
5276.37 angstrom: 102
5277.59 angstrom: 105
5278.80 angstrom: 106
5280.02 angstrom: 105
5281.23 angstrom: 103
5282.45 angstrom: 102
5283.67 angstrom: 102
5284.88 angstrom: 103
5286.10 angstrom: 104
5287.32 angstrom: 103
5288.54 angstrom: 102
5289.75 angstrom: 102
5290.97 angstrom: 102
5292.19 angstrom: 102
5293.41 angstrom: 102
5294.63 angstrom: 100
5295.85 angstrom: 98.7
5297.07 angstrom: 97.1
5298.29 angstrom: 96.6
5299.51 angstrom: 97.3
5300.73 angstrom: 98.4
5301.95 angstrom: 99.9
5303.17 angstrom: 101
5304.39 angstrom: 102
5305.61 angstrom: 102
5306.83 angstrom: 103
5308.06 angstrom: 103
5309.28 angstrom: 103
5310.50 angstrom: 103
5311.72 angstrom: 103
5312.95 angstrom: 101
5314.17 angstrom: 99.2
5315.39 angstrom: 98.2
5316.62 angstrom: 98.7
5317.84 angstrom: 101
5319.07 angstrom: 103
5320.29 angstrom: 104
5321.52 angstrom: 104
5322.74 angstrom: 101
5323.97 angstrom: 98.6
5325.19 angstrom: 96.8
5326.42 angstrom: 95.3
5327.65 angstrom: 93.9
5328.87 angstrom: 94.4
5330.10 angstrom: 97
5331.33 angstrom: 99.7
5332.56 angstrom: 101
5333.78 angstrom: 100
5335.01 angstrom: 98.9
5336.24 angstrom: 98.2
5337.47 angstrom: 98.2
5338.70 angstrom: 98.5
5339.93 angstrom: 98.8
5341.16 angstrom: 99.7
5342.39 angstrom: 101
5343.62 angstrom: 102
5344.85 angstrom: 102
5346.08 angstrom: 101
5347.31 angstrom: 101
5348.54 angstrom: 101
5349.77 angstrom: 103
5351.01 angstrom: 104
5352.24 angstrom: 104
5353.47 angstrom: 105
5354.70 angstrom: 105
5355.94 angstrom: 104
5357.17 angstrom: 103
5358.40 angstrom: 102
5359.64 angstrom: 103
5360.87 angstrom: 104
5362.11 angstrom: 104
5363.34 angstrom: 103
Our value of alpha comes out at 0.27 angstrom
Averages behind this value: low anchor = 101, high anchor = 99.8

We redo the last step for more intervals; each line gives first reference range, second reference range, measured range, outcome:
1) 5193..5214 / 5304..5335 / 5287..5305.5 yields -0.1 angstrom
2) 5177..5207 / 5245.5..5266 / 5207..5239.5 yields -0.7 angstrom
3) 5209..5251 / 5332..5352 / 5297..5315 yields 0.0 angstrom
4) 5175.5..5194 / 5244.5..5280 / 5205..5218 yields -0.5 angstrom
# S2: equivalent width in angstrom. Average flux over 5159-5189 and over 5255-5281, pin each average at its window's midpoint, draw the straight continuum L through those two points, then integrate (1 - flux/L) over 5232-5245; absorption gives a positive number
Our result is -0.8 angstrom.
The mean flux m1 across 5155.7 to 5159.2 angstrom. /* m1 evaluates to 100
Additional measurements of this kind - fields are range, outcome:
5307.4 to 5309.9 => 103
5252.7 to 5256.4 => 100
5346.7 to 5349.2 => 101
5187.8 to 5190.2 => 97.6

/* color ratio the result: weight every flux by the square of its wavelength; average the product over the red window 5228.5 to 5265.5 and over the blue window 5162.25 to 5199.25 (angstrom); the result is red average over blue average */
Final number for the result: 1.11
